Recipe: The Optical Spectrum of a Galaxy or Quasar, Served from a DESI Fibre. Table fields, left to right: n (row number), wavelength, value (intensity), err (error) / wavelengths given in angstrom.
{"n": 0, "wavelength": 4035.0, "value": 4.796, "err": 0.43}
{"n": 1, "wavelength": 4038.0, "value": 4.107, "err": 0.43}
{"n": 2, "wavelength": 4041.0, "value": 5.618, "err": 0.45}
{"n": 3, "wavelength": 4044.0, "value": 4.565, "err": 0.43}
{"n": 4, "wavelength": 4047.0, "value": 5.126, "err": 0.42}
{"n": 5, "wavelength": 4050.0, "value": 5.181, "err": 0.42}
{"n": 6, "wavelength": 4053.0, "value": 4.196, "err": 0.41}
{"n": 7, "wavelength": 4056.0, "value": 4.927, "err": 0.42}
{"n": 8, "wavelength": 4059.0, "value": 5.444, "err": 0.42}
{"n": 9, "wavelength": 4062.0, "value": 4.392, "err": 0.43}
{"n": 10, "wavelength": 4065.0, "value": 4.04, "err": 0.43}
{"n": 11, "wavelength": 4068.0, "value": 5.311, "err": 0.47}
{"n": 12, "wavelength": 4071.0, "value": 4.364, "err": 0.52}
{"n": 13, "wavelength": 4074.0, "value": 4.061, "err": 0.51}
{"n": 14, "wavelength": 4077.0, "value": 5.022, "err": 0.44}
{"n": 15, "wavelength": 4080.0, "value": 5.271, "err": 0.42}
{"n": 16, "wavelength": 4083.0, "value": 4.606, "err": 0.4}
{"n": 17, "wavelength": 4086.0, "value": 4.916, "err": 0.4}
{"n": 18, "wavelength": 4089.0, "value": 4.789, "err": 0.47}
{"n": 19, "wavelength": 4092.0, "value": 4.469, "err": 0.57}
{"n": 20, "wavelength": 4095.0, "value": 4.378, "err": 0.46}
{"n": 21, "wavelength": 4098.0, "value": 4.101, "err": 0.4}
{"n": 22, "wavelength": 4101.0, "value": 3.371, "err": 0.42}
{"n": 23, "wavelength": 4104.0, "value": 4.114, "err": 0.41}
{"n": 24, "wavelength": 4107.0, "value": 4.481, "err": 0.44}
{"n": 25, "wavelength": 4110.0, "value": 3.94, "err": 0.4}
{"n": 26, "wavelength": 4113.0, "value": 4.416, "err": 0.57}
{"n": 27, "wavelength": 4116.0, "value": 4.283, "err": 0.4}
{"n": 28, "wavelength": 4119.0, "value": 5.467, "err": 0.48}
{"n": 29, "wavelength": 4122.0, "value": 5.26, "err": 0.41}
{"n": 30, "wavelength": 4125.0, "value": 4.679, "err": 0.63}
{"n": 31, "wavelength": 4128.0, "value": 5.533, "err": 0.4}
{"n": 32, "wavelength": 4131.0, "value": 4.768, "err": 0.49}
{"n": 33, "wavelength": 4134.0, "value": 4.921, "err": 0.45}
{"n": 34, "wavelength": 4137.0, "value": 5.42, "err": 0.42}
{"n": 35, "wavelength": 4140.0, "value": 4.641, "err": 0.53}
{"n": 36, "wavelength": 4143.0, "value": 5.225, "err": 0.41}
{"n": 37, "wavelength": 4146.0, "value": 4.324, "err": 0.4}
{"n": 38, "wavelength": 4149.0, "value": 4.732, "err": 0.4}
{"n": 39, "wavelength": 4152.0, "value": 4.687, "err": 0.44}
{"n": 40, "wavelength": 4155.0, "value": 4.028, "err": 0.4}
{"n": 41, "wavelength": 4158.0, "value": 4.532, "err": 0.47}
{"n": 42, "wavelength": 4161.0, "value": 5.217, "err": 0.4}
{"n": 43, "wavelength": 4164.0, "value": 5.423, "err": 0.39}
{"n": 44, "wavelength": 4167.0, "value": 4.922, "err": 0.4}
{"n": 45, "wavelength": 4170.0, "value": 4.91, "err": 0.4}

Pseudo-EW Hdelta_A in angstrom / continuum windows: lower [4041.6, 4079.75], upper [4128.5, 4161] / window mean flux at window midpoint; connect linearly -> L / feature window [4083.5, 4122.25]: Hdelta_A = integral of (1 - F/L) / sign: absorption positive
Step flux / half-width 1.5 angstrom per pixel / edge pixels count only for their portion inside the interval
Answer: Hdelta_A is 2.7 angstrom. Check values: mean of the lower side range 4.76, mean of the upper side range 4.78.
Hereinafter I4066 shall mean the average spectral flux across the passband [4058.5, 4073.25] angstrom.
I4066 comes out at 4.63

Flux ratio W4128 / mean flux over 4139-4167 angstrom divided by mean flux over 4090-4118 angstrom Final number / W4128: 1.13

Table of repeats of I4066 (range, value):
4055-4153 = 4.68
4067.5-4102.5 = 4.53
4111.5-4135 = 4.92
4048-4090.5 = 4.76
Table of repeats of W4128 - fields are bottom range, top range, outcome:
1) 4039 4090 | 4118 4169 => 1.02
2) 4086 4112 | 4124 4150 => 1.16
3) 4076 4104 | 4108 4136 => 1.07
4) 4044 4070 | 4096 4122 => 0.90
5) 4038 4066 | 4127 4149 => 1.03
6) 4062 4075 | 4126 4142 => 1.13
